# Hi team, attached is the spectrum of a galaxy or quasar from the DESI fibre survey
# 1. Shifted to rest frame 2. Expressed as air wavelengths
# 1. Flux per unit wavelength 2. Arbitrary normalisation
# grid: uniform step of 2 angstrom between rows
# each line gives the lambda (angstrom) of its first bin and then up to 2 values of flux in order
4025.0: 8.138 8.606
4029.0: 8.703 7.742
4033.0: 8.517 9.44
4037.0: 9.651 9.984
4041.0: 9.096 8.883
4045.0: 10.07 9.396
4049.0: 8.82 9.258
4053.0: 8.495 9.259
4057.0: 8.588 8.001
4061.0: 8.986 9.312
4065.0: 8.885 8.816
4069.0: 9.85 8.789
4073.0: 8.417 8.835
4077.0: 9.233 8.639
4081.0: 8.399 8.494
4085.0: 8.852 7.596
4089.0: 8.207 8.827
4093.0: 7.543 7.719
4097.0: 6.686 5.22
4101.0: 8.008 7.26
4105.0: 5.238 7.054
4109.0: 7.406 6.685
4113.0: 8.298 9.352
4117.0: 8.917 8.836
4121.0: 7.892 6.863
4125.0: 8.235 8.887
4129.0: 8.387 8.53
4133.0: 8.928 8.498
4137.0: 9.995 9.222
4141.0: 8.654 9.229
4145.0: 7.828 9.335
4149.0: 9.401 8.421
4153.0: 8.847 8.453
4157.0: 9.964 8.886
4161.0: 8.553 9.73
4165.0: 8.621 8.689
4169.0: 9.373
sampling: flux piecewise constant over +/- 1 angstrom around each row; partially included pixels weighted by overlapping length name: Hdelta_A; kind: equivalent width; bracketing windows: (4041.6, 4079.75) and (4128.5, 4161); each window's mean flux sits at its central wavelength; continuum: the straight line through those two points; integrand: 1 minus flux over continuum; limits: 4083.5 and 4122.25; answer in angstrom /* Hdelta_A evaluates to 5.5 angstrom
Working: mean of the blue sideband 8.98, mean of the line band 7.67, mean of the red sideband 8.91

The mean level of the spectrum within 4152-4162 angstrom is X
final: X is 8.94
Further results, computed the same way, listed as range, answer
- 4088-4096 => 8.07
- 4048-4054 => 8.86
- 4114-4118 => 9.13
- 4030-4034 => 8.13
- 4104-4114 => 6.94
